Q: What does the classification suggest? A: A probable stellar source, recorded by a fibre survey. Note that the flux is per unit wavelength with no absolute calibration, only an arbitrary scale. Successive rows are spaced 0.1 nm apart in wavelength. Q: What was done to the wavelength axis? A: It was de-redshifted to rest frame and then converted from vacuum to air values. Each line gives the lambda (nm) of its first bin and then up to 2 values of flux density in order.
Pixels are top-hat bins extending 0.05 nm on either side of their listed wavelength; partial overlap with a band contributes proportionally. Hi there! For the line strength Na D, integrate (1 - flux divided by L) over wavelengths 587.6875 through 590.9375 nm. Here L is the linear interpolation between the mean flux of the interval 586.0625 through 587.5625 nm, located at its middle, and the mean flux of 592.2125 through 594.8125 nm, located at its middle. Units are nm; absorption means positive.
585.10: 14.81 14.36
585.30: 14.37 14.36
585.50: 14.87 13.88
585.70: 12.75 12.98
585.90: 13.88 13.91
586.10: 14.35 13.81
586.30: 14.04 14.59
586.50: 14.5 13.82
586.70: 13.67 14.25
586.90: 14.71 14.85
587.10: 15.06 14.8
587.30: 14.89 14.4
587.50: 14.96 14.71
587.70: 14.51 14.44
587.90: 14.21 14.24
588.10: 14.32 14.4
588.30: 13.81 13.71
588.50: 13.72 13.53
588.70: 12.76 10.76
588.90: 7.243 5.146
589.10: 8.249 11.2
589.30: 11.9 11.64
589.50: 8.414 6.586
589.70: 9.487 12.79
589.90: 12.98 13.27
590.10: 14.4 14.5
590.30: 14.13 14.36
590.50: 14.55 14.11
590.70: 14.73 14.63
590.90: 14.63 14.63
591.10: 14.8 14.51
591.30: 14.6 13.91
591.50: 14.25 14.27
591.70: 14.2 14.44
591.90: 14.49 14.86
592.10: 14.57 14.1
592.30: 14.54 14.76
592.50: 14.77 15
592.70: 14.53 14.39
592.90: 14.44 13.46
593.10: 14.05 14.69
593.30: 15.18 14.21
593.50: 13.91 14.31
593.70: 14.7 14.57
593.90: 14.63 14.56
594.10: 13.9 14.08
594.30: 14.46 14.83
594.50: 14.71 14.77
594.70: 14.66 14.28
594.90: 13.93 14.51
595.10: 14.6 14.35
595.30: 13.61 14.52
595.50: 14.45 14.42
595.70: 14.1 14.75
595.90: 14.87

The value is 0.441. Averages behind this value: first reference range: 14.4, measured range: 12.5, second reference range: 14.5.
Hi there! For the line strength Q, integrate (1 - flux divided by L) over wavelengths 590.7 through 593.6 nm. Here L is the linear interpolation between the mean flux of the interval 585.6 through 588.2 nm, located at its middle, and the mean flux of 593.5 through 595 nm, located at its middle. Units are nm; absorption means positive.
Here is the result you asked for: -0.01 nm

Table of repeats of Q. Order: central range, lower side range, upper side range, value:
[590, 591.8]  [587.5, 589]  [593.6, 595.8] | -0.10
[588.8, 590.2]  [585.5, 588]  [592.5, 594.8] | 0.38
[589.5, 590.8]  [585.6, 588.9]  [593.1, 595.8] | 0.12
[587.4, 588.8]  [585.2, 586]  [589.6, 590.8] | -0.04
